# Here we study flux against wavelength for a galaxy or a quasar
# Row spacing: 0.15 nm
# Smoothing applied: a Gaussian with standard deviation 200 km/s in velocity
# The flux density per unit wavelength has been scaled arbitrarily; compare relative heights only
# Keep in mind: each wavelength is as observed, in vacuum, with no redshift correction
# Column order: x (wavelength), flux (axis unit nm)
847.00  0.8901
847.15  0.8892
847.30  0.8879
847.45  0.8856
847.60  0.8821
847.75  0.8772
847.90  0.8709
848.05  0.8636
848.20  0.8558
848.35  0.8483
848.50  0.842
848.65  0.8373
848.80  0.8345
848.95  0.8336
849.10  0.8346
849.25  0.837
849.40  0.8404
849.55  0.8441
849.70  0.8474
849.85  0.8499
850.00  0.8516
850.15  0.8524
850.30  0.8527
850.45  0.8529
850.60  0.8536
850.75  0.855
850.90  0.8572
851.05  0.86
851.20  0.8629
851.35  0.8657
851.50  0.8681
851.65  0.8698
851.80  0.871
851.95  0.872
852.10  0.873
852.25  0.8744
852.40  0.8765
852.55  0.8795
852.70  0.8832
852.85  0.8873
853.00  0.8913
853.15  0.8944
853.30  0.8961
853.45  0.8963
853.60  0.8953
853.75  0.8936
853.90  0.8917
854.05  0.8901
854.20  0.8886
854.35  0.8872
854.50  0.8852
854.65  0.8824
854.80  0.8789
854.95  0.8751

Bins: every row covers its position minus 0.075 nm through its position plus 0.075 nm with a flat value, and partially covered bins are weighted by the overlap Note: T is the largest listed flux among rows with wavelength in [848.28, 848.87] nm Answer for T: 0.8483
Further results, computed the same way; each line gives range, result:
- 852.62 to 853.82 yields 0.8963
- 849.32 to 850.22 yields 0.8524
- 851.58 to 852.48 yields 0.8765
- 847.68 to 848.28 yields 0.8772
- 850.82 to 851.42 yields 0.8657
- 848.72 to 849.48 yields 0.8404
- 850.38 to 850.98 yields 0.8572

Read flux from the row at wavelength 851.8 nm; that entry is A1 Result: 0.871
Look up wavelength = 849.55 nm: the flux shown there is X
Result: 0.8441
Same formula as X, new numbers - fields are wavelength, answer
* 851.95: 0.872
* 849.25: 0.837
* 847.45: 0.8856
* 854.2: 0.8886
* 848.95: 0.8336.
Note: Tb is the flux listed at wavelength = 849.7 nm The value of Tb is 0.8474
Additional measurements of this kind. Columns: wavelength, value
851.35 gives 0.8657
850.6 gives 0.8536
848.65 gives 0.8373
